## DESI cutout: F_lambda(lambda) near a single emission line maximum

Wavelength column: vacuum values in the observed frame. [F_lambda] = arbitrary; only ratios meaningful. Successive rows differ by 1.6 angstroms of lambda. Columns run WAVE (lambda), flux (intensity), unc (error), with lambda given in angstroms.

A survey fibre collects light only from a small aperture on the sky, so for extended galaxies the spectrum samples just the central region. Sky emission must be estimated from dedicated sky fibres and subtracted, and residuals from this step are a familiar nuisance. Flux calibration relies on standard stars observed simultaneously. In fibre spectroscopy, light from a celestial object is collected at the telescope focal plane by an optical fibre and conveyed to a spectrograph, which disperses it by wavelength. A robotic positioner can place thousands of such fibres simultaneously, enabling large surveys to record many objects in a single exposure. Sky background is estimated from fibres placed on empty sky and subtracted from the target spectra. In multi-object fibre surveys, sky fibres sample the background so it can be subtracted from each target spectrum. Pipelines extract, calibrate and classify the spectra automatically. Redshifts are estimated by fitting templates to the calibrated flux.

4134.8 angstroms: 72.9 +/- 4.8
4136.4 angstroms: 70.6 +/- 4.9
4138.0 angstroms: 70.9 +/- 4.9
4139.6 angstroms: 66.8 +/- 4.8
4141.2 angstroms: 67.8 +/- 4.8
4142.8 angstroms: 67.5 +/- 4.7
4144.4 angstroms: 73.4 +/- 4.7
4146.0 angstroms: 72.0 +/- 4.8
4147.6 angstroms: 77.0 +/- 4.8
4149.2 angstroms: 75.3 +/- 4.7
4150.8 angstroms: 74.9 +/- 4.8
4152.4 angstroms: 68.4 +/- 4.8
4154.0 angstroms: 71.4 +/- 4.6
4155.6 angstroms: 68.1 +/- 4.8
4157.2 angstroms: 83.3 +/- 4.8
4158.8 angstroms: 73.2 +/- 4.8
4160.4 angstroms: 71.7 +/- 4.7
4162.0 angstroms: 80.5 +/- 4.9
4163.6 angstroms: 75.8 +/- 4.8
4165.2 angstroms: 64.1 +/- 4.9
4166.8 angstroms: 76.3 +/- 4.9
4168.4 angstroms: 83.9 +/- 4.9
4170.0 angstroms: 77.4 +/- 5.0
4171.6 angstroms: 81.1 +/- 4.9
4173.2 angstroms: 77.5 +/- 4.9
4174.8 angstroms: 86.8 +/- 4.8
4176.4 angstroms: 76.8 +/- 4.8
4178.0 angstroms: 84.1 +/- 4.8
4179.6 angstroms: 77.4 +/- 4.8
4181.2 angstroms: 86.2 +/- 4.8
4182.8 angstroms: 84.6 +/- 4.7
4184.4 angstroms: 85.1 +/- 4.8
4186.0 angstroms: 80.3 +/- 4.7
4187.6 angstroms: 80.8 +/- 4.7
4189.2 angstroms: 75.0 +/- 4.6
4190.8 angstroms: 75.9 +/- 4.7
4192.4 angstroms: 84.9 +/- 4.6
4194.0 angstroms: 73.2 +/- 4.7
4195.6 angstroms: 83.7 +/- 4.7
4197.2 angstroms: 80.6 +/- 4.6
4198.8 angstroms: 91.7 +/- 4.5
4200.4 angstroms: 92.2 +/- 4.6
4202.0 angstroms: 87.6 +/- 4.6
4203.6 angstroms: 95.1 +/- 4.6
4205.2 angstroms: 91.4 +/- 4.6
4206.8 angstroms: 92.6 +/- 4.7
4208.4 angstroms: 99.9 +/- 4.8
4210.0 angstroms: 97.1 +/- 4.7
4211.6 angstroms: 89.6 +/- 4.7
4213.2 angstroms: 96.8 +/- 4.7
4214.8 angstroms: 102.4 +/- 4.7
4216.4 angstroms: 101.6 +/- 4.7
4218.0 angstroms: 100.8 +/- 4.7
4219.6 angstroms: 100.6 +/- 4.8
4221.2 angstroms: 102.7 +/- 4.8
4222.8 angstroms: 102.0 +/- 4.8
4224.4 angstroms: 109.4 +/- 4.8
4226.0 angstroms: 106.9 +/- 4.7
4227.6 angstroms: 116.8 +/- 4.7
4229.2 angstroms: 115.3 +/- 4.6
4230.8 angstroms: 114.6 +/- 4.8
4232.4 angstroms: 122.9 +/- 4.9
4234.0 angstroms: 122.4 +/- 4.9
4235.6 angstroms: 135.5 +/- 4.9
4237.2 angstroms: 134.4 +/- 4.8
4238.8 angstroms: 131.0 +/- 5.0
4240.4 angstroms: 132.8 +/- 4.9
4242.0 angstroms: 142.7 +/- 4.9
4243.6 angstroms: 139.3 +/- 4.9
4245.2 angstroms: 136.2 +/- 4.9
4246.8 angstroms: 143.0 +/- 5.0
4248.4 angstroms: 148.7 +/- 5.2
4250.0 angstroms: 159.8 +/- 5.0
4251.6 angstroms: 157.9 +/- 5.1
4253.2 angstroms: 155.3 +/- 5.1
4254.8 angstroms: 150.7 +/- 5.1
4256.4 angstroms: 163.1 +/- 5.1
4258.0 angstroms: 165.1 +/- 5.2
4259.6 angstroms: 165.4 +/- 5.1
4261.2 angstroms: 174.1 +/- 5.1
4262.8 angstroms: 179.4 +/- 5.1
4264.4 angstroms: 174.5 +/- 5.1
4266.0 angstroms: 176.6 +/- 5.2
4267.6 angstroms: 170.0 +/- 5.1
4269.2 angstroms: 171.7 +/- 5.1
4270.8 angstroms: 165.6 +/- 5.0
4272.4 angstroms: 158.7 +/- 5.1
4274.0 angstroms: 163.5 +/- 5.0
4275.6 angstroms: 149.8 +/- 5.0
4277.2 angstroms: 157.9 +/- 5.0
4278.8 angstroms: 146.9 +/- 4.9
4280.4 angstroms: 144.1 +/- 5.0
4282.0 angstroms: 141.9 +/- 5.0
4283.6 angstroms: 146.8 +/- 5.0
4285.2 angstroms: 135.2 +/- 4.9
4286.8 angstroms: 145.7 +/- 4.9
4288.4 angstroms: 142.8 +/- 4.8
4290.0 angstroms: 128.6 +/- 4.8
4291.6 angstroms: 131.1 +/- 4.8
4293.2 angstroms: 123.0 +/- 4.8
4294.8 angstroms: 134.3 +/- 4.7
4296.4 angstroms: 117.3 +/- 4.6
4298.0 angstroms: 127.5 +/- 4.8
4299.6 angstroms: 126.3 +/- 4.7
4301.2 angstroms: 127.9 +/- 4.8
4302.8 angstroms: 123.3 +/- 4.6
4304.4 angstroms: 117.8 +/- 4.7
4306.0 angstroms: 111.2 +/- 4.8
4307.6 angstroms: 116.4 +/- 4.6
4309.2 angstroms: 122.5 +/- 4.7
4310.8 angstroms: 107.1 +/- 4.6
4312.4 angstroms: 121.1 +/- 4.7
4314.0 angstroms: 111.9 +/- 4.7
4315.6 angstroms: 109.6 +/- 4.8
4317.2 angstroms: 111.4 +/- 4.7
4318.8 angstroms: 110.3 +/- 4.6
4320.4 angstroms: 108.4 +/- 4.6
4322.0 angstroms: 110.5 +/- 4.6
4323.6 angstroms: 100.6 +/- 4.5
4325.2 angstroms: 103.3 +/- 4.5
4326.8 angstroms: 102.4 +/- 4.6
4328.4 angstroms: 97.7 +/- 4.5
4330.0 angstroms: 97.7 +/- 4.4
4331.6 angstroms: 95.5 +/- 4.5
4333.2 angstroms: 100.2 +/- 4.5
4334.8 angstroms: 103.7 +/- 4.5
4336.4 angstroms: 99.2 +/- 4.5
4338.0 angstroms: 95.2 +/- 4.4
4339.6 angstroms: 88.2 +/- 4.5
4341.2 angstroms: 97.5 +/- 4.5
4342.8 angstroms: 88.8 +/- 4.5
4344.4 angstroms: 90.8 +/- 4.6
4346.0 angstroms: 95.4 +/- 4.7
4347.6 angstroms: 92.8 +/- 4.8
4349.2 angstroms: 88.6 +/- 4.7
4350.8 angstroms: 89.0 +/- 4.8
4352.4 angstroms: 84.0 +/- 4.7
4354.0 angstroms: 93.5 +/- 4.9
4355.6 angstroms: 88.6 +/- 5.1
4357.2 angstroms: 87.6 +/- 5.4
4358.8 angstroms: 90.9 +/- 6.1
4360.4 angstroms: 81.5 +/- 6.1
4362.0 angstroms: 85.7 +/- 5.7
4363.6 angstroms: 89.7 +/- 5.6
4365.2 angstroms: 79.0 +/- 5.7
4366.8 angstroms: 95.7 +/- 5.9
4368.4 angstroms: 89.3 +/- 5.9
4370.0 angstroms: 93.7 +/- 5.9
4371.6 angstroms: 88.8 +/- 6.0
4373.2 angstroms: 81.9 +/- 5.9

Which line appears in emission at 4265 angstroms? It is C IV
